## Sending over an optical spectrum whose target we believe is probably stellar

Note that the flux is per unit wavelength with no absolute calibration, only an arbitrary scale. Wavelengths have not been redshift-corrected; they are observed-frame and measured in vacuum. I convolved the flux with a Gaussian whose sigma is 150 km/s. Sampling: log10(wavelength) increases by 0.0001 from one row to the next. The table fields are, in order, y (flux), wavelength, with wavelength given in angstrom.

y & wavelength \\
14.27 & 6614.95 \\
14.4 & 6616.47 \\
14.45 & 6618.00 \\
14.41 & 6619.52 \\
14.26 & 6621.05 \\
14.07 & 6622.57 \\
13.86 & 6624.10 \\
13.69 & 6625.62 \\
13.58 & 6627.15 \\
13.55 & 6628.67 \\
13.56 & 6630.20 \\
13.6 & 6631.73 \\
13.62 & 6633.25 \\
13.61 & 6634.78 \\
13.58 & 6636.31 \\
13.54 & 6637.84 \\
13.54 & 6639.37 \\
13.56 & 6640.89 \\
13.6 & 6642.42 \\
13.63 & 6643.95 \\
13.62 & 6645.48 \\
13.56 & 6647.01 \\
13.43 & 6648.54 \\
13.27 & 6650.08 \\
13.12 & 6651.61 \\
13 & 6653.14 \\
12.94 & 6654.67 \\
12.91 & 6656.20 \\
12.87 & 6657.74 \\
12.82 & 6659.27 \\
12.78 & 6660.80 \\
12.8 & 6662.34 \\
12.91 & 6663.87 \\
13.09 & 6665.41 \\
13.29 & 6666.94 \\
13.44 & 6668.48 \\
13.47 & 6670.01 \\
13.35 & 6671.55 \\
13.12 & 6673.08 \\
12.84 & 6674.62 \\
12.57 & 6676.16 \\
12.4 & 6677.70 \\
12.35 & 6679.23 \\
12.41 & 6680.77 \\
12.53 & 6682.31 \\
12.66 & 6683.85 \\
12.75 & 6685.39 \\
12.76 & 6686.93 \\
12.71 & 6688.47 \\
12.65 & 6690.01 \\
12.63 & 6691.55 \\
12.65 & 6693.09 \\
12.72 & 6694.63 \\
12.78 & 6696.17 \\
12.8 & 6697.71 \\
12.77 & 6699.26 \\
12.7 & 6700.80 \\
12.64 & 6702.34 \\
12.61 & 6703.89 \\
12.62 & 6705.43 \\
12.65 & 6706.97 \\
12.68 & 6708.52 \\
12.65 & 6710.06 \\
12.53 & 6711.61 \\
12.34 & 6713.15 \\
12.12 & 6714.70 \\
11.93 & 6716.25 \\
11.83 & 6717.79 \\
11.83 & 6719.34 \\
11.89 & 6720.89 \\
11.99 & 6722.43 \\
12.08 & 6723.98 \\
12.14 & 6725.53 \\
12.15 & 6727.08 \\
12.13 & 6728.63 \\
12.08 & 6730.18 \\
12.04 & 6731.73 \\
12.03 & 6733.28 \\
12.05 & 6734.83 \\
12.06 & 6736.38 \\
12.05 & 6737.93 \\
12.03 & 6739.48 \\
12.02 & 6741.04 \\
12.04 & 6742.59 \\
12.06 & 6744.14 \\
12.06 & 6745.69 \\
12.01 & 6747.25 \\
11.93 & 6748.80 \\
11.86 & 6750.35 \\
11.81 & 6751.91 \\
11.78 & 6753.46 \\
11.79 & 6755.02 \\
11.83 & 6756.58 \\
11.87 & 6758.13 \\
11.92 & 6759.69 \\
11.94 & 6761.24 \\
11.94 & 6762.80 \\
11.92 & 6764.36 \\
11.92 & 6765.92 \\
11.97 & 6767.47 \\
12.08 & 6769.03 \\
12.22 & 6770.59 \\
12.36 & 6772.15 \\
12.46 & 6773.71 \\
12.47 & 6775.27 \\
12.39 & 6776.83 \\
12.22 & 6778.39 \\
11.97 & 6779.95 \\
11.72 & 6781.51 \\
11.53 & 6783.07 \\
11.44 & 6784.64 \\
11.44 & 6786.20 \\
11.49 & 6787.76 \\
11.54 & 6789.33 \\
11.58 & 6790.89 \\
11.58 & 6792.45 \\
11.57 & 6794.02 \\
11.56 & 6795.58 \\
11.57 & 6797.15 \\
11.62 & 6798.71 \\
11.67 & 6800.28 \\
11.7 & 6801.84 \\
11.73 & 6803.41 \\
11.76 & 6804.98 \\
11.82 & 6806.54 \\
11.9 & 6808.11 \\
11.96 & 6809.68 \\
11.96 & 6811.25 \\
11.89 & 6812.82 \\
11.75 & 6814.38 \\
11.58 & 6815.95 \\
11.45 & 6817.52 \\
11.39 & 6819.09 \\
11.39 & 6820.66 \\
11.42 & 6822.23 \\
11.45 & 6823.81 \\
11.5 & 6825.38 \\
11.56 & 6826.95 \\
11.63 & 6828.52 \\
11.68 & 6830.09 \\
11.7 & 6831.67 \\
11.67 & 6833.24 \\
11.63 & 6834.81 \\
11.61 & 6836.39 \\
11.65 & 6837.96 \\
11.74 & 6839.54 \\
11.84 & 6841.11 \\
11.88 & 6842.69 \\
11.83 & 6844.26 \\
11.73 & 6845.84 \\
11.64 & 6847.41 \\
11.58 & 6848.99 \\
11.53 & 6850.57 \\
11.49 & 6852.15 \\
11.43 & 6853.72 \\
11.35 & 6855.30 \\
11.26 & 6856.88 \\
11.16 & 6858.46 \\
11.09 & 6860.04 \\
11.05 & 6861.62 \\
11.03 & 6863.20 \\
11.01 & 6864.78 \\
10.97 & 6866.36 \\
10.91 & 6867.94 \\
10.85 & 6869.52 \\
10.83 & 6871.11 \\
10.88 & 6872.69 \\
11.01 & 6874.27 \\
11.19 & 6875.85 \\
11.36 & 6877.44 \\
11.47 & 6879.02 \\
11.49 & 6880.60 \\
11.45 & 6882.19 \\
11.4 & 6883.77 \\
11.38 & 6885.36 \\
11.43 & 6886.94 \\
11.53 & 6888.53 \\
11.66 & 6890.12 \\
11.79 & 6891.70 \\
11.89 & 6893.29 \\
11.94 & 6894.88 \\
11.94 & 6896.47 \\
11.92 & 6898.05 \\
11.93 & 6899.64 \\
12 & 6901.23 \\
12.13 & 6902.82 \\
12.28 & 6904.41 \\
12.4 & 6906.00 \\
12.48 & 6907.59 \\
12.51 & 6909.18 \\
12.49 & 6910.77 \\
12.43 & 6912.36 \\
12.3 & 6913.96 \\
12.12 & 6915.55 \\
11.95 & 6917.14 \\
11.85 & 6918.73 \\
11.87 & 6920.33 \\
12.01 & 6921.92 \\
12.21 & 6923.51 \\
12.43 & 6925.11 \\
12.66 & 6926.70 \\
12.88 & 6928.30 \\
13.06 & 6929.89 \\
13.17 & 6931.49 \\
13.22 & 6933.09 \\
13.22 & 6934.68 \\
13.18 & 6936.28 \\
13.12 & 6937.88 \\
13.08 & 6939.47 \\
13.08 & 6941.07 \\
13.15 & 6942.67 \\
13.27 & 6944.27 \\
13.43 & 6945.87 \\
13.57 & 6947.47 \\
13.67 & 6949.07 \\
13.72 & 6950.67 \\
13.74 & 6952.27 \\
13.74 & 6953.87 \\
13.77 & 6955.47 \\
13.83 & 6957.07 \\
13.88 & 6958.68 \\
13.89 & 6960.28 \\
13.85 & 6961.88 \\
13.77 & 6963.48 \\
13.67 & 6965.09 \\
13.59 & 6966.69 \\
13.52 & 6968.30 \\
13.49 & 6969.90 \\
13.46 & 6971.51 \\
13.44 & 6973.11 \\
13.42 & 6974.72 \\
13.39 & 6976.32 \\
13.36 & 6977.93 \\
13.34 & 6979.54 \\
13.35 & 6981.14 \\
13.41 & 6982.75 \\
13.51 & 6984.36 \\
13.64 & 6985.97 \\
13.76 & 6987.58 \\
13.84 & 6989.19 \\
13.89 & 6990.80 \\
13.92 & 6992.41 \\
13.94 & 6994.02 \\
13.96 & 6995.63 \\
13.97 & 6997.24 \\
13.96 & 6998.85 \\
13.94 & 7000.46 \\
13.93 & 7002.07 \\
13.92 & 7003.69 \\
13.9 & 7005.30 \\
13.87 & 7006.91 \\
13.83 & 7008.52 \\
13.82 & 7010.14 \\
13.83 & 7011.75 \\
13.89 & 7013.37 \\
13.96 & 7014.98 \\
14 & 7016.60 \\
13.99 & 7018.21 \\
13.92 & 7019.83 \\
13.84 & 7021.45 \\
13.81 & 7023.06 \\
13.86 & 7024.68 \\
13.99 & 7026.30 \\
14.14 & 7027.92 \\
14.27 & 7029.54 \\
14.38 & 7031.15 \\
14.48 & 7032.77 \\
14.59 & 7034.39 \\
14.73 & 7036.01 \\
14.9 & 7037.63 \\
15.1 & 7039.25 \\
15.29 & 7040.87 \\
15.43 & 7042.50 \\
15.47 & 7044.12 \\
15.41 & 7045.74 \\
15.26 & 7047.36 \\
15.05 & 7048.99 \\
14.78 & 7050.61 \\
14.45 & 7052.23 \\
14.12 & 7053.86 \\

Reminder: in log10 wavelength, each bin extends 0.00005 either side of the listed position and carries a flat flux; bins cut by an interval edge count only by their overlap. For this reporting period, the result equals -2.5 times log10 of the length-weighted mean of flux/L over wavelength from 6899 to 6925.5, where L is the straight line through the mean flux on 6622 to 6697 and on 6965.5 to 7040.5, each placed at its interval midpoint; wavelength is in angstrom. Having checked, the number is 0.13 mag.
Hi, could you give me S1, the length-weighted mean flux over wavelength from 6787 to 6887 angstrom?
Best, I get 11.5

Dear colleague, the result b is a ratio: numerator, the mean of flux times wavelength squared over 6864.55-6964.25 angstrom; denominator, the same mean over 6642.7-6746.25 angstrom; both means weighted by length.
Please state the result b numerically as 1.0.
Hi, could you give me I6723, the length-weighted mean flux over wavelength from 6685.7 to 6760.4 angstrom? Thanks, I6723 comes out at 12.2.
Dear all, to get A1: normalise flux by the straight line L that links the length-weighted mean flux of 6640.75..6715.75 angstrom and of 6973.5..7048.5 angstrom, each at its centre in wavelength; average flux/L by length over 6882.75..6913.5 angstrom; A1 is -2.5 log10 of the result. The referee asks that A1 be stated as 0.145 mag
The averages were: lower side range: 12.9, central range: 12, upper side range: 14.1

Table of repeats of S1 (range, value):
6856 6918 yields 11.6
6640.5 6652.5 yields 13.5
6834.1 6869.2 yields 11.4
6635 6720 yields 12.9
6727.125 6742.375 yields 12.1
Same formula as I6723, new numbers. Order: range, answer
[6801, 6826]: 11.7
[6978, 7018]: 13.8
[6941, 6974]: 13.6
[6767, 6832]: 11.8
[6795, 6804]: 11.6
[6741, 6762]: 11.9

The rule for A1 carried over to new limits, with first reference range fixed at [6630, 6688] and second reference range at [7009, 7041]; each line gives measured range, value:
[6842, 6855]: 0.18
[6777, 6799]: 0.16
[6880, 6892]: 0.20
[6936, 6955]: 0.04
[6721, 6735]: 0.11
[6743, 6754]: 0.12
